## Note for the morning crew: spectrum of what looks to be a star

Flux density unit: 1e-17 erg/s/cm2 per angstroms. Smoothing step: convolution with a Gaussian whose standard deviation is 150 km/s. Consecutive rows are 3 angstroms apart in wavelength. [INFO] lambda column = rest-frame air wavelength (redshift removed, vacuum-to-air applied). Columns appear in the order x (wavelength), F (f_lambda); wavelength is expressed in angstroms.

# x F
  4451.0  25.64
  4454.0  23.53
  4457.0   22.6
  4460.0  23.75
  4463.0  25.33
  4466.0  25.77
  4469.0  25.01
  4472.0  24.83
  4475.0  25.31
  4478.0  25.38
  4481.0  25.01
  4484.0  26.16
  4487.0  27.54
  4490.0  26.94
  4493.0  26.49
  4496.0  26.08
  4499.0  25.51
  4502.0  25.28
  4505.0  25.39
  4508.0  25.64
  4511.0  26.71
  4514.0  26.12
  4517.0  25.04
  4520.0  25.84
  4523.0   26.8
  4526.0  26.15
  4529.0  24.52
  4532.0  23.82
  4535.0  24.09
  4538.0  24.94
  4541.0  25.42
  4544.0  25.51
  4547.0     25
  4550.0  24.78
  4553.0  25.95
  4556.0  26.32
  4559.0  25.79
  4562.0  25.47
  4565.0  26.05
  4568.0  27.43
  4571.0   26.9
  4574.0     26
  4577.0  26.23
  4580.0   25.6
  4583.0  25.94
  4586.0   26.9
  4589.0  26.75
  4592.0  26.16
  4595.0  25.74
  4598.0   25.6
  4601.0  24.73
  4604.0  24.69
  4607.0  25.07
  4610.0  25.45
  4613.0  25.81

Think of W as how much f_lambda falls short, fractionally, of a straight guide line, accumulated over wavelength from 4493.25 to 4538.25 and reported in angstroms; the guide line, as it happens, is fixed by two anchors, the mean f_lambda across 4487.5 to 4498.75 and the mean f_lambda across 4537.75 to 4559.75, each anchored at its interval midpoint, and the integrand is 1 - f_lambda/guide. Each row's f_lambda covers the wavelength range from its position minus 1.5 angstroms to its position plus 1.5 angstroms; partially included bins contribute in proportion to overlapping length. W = 1.0 angstroms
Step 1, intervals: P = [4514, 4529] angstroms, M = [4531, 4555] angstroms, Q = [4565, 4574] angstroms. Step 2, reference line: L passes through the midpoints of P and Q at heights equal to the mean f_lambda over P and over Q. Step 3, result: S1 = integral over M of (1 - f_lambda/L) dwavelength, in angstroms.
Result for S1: 1.16 angstroms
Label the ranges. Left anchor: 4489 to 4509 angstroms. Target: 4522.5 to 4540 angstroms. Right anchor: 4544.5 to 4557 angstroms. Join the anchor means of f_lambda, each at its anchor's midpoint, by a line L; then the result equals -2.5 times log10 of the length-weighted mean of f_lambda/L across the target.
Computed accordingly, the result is 0.03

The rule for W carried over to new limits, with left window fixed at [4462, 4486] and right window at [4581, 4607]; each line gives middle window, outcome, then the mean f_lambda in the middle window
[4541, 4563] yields 0.1 angstroms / 25.5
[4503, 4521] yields -0.2 angstroms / 25.8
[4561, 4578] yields -0.5 angstroms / 26.4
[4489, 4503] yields -0.3 angstroms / 26.1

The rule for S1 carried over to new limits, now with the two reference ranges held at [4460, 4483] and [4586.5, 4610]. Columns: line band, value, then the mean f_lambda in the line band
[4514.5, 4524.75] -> -0.24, 25.9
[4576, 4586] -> -0.21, 26.1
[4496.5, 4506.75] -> -0.08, 25.5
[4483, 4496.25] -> -0.79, 26.7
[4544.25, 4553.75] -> 0.07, 25.2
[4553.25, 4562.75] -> -0.17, 25.9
